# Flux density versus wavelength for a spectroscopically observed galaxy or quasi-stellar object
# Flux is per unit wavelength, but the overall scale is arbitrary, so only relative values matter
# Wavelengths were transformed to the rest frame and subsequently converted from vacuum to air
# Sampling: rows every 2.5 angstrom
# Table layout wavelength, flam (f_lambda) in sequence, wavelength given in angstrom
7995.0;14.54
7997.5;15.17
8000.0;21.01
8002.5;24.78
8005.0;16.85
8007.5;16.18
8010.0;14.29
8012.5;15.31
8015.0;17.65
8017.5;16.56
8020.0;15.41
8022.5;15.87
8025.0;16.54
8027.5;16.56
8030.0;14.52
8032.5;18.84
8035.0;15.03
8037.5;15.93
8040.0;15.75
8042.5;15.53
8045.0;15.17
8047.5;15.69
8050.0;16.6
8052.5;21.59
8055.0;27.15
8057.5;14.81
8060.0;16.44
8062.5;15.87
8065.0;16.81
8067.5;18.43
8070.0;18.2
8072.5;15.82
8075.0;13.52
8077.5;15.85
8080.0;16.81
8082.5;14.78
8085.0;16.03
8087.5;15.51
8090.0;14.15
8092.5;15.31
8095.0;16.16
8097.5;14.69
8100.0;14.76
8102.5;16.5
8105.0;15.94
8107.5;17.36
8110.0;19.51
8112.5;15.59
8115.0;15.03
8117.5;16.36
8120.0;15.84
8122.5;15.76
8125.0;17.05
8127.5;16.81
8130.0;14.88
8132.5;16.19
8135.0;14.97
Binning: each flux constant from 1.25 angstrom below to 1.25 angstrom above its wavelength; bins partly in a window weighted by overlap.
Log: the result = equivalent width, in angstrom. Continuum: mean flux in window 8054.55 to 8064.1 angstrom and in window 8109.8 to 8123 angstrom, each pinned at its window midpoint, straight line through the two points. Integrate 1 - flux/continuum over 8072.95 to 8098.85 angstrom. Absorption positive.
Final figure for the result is 2.6 angstrom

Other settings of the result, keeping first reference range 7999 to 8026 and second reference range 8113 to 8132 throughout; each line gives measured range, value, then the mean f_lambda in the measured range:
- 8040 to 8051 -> 0.8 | 15.7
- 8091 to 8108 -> 0.5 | 15.7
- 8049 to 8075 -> -2.0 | 18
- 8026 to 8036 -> 0.5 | 16.3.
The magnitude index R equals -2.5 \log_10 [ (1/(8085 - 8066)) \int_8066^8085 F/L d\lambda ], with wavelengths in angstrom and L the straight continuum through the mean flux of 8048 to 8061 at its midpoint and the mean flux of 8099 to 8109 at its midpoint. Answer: 0.111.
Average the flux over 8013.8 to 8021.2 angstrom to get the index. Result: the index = 16.5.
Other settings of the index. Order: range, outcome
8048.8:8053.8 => 19.2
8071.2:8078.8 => 15.1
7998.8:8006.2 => 20.9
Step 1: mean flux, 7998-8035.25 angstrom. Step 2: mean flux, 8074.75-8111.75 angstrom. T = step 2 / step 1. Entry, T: 0.93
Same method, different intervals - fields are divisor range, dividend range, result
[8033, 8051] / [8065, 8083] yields 1.03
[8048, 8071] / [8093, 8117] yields 0.88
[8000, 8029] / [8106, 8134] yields 0.96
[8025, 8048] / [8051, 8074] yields 1.15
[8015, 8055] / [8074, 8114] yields 0.94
